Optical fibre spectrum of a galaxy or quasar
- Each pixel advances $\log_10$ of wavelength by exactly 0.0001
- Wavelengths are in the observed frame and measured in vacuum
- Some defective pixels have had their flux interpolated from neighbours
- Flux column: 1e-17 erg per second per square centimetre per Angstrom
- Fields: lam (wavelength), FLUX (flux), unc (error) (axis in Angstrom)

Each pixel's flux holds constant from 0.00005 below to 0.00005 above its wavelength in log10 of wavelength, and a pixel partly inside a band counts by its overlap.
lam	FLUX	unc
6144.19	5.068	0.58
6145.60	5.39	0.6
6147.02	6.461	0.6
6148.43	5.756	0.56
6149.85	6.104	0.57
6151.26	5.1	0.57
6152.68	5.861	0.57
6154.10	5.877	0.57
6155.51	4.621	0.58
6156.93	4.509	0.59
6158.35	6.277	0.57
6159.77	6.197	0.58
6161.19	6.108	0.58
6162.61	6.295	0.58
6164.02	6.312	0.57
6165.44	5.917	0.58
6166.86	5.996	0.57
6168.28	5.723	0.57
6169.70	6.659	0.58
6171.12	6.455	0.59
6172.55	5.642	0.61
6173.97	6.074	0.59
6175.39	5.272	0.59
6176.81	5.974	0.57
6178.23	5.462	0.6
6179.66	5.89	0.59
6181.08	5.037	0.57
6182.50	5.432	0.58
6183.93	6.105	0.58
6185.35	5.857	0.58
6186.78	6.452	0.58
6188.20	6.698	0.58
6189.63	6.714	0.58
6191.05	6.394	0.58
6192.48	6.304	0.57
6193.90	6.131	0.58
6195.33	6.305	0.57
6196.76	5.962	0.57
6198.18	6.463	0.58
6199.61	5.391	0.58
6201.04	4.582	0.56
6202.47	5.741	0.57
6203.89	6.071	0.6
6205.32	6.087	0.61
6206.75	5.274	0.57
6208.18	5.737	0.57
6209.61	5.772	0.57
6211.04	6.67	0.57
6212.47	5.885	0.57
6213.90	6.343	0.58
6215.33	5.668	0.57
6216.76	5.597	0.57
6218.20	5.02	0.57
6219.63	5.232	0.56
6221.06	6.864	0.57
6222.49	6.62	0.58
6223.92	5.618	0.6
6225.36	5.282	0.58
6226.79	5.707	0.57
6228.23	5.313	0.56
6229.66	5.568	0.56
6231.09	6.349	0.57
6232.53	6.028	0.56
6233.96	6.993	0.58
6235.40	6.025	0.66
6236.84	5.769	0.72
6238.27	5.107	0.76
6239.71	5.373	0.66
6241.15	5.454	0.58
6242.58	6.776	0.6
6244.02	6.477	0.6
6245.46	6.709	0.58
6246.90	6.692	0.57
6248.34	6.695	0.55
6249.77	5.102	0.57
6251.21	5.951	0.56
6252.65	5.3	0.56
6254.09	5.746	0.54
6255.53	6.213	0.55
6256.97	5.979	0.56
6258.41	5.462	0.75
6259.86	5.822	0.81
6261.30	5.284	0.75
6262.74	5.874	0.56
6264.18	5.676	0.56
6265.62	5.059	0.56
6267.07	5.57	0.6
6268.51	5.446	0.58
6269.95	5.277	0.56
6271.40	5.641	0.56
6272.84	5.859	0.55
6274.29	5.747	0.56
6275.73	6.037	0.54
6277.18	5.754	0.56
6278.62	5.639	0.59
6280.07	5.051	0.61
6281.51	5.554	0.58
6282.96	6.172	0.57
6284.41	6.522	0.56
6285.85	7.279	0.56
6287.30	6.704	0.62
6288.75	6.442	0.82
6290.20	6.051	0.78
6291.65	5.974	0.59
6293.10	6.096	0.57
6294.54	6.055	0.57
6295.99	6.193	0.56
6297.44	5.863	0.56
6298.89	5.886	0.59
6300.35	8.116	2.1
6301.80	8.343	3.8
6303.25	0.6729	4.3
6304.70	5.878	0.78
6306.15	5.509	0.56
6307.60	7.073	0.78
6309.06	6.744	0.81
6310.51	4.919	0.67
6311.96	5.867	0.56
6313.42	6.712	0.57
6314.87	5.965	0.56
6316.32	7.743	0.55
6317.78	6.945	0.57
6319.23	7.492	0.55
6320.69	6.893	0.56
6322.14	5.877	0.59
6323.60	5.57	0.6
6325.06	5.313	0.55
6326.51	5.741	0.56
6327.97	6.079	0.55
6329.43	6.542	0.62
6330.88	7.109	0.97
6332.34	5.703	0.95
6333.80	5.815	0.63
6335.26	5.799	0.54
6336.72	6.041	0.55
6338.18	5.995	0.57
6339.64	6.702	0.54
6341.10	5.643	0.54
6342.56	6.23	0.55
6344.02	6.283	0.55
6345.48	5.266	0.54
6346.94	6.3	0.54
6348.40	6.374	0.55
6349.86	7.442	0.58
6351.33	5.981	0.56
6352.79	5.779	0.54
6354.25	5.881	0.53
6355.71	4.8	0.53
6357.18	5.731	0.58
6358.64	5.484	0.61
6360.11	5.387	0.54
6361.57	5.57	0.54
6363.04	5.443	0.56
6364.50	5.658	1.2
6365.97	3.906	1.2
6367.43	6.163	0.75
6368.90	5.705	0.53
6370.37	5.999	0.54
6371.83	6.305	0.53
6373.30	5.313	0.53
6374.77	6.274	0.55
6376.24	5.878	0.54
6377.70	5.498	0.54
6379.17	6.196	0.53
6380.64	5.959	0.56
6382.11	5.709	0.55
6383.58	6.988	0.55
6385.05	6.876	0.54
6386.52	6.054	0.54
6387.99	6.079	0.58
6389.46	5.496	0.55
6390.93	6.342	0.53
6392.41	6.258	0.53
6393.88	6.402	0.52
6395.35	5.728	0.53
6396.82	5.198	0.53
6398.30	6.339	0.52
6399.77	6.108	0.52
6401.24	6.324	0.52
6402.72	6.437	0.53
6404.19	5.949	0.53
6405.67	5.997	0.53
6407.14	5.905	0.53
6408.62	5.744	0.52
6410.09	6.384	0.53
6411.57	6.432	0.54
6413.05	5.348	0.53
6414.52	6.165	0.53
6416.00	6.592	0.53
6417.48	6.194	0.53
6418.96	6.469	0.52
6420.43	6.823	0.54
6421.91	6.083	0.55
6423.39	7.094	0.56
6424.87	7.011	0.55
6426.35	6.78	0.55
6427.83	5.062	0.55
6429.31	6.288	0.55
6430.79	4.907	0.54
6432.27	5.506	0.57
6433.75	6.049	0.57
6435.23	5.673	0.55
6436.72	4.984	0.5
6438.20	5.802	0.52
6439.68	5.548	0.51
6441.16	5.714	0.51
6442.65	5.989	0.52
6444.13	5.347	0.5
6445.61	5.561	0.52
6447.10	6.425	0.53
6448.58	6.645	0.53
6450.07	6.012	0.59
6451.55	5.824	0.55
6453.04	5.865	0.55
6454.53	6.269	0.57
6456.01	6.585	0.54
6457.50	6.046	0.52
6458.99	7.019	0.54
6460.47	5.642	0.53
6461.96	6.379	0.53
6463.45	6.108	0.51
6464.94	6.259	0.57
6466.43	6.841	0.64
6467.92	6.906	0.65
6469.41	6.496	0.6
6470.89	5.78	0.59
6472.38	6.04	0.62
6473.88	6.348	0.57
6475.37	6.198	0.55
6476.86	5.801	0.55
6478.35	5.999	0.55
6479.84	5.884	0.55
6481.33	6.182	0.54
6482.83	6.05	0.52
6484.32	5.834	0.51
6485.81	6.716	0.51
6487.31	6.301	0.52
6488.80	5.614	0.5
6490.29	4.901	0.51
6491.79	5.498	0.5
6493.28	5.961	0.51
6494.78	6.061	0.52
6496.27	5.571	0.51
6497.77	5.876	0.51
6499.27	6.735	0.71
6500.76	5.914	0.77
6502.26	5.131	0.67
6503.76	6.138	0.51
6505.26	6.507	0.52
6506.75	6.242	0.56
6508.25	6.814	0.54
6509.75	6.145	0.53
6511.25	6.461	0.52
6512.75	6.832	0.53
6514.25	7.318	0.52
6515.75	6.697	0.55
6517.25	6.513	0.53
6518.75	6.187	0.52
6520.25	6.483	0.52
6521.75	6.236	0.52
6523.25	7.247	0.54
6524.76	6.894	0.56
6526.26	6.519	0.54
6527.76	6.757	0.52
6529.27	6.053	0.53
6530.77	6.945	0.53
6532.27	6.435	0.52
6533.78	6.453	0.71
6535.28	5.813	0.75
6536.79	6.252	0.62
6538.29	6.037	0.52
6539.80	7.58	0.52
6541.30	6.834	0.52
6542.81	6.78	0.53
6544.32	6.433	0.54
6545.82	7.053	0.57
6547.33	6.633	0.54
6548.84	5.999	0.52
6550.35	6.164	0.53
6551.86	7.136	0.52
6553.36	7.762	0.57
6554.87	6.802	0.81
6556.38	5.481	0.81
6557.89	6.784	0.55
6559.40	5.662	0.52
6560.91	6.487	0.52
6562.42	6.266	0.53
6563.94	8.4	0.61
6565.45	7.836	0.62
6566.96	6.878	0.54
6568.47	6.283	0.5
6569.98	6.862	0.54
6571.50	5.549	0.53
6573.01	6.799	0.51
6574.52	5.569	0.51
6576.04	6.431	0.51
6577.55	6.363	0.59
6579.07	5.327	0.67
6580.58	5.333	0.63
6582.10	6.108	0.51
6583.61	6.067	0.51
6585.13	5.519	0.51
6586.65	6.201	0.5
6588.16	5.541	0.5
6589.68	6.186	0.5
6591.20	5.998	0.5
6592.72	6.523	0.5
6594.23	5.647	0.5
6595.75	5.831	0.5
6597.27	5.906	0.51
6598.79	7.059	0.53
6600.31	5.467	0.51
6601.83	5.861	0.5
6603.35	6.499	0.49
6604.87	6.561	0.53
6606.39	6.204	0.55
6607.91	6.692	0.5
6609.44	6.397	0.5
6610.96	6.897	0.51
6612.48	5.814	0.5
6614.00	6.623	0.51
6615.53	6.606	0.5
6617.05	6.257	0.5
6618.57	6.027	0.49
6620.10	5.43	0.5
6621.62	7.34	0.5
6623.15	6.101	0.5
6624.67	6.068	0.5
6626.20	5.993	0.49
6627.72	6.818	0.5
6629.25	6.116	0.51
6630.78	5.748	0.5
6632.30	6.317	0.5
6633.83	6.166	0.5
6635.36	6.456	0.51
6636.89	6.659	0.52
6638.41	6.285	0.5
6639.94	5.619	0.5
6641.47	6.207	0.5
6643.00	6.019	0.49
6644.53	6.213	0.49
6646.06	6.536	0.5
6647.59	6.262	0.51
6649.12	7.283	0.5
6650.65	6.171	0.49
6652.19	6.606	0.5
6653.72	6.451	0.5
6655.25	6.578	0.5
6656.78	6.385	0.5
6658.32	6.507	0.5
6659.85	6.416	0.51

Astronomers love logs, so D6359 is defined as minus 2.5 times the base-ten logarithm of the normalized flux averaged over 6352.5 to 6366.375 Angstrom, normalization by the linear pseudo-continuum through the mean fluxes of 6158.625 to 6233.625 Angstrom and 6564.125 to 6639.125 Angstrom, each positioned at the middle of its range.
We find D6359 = 0.128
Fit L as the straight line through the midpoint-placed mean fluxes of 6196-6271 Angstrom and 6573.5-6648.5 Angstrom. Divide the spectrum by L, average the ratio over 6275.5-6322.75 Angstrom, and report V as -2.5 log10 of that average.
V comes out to -0.05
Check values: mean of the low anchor 5.82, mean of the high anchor 6.17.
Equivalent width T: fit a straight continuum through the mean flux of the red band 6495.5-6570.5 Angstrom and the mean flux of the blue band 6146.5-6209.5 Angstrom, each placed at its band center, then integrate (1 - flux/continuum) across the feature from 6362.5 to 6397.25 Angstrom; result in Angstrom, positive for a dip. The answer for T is 2.0 Angstrom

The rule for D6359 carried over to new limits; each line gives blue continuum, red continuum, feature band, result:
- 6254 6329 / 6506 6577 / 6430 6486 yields 0.064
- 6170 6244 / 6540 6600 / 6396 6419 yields 0.014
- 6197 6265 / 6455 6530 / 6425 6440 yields 0.081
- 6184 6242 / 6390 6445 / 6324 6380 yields 0.021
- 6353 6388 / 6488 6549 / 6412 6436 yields -0.025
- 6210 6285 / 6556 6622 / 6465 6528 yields -0.018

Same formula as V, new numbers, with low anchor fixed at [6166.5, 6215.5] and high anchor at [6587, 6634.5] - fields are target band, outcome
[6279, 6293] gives -0.029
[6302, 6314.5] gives 0.087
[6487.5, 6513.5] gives 0.021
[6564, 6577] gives -0.074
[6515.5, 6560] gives -0.066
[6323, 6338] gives 0.012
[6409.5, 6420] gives -0.026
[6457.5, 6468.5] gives -0.050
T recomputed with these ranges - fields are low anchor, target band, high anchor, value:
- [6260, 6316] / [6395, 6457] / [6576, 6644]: -0.06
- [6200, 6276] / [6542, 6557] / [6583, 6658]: -1.13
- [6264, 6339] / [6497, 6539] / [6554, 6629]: -1.36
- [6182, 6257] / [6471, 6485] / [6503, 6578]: 0.93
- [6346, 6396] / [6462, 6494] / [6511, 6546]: 1.49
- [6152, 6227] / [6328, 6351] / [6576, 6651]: -0.81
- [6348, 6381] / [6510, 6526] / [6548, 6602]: -1.36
